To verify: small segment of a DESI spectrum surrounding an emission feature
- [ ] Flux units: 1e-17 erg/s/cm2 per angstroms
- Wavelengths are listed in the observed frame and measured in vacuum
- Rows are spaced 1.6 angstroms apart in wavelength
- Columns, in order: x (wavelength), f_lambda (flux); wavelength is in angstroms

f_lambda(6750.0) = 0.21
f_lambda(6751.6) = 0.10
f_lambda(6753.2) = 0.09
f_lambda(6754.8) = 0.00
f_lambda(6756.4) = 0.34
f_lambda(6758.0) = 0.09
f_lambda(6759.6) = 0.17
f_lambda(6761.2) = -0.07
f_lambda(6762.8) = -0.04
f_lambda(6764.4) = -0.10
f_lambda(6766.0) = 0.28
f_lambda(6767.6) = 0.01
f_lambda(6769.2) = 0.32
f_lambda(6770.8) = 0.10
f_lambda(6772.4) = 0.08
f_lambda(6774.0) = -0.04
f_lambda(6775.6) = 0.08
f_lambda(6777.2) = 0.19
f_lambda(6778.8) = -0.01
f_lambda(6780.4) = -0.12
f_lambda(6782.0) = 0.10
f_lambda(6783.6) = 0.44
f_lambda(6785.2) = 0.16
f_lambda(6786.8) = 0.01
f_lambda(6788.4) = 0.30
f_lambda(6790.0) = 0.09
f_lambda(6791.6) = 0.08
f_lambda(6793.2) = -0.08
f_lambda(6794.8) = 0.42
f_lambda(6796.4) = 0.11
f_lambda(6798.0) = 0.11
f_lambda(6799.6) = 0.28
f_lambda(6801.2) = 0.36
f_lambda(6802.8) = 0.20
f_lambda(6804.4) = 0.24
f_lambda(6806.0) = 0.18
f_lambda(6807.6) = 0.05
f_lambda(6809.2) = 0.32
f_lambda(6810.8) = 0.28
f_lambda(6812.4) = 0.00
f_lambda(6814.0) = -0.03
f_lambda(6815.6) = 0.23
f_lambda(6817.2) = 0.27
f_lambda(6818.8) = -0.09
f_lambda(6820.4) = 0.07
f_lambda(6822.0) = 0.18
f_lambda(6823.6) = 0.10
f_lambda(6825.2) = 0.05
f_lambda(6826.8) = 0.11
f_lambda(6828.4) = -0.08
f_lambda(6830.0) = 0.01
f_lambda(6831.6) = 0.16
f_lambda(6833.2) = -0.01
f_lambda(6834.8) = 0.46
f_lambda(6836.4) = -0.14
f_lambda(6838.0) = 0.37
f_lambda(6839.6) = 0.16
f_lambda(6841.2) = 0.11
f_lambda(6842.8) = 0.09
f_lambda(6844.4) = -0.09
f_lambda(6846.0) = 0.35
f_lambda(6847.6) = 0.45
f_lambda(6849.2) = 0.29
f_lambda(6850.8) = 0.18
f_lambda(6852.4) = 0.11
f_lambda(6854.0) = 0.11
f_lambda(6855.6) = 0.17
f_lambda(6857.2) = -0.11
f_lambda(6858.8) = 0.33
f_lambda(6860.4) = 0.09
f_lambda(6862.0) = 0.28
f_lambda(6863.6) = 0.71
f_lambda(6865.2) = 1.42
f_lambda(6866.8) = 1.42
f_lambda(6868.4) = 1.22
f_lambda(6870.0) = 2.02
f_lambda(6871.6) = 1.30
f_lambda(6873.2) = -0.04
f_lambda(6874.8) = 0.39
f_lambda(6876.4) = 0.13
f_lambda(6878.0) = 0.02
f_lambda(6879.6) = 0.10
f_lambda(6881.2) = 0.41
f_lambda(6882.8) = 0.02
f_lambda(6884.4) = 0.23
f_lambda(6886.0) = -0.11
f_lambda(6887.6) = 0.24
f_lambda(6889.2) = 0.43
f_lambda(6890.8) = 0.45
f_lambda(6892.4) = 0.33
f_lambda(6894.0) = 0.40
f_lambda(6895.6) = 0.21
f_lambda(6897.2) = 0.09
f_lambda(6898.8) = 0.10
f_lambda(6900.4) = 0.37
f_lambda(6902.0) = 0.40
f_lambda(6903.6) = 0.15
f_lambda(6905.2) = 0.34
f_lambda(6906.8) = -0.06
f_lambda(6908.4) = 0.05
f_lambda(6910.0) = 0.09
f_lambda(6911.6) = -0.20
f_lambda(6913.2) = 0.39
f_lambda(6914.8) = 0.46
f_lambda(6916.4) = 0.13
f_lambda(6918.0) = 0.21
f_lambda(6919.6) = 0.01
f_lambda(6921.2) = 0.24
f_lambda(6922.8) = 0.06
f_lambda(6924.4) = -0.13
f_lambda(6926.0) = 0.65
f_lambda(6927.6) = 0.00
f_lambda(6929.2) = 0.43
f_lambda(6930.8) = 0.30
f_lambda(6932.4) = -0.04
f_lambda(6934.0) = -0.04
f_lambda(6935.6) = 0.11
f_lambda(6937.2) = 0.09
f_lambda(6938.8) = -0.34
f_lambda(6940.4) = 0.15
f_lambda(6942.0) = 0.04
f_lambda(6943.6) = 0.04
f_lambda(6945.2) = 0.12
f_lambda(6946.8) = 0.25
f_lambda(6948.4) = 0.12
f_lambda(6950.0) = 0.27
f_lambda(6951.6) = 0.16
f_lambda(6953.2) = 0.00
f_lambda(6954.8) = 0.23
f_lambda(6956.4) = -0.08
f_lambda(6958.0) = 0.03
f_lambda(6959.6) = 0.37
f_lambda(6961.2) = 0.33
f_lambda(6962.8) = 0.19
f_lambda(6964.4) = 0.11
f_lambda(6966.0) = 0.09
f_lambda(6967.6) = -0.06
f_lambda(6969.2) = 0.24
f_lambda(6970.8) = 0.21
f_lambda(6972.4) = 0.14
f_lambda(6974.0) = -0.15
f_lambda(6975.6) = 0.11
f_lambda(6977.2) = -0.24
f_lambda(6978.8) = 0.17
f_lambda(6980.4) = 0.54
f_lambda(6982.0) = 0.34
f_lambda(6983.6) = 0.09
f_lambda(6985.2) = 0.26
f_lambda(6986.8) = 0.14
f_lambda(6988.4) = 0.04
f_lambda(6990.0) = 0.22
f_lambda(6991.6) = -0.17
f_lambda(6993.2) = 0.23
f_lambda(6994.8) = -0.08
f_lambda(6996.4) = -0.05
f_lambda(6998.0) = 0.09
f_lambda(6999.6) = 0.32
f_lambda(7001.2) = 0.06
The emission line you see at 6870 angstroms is [O II]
